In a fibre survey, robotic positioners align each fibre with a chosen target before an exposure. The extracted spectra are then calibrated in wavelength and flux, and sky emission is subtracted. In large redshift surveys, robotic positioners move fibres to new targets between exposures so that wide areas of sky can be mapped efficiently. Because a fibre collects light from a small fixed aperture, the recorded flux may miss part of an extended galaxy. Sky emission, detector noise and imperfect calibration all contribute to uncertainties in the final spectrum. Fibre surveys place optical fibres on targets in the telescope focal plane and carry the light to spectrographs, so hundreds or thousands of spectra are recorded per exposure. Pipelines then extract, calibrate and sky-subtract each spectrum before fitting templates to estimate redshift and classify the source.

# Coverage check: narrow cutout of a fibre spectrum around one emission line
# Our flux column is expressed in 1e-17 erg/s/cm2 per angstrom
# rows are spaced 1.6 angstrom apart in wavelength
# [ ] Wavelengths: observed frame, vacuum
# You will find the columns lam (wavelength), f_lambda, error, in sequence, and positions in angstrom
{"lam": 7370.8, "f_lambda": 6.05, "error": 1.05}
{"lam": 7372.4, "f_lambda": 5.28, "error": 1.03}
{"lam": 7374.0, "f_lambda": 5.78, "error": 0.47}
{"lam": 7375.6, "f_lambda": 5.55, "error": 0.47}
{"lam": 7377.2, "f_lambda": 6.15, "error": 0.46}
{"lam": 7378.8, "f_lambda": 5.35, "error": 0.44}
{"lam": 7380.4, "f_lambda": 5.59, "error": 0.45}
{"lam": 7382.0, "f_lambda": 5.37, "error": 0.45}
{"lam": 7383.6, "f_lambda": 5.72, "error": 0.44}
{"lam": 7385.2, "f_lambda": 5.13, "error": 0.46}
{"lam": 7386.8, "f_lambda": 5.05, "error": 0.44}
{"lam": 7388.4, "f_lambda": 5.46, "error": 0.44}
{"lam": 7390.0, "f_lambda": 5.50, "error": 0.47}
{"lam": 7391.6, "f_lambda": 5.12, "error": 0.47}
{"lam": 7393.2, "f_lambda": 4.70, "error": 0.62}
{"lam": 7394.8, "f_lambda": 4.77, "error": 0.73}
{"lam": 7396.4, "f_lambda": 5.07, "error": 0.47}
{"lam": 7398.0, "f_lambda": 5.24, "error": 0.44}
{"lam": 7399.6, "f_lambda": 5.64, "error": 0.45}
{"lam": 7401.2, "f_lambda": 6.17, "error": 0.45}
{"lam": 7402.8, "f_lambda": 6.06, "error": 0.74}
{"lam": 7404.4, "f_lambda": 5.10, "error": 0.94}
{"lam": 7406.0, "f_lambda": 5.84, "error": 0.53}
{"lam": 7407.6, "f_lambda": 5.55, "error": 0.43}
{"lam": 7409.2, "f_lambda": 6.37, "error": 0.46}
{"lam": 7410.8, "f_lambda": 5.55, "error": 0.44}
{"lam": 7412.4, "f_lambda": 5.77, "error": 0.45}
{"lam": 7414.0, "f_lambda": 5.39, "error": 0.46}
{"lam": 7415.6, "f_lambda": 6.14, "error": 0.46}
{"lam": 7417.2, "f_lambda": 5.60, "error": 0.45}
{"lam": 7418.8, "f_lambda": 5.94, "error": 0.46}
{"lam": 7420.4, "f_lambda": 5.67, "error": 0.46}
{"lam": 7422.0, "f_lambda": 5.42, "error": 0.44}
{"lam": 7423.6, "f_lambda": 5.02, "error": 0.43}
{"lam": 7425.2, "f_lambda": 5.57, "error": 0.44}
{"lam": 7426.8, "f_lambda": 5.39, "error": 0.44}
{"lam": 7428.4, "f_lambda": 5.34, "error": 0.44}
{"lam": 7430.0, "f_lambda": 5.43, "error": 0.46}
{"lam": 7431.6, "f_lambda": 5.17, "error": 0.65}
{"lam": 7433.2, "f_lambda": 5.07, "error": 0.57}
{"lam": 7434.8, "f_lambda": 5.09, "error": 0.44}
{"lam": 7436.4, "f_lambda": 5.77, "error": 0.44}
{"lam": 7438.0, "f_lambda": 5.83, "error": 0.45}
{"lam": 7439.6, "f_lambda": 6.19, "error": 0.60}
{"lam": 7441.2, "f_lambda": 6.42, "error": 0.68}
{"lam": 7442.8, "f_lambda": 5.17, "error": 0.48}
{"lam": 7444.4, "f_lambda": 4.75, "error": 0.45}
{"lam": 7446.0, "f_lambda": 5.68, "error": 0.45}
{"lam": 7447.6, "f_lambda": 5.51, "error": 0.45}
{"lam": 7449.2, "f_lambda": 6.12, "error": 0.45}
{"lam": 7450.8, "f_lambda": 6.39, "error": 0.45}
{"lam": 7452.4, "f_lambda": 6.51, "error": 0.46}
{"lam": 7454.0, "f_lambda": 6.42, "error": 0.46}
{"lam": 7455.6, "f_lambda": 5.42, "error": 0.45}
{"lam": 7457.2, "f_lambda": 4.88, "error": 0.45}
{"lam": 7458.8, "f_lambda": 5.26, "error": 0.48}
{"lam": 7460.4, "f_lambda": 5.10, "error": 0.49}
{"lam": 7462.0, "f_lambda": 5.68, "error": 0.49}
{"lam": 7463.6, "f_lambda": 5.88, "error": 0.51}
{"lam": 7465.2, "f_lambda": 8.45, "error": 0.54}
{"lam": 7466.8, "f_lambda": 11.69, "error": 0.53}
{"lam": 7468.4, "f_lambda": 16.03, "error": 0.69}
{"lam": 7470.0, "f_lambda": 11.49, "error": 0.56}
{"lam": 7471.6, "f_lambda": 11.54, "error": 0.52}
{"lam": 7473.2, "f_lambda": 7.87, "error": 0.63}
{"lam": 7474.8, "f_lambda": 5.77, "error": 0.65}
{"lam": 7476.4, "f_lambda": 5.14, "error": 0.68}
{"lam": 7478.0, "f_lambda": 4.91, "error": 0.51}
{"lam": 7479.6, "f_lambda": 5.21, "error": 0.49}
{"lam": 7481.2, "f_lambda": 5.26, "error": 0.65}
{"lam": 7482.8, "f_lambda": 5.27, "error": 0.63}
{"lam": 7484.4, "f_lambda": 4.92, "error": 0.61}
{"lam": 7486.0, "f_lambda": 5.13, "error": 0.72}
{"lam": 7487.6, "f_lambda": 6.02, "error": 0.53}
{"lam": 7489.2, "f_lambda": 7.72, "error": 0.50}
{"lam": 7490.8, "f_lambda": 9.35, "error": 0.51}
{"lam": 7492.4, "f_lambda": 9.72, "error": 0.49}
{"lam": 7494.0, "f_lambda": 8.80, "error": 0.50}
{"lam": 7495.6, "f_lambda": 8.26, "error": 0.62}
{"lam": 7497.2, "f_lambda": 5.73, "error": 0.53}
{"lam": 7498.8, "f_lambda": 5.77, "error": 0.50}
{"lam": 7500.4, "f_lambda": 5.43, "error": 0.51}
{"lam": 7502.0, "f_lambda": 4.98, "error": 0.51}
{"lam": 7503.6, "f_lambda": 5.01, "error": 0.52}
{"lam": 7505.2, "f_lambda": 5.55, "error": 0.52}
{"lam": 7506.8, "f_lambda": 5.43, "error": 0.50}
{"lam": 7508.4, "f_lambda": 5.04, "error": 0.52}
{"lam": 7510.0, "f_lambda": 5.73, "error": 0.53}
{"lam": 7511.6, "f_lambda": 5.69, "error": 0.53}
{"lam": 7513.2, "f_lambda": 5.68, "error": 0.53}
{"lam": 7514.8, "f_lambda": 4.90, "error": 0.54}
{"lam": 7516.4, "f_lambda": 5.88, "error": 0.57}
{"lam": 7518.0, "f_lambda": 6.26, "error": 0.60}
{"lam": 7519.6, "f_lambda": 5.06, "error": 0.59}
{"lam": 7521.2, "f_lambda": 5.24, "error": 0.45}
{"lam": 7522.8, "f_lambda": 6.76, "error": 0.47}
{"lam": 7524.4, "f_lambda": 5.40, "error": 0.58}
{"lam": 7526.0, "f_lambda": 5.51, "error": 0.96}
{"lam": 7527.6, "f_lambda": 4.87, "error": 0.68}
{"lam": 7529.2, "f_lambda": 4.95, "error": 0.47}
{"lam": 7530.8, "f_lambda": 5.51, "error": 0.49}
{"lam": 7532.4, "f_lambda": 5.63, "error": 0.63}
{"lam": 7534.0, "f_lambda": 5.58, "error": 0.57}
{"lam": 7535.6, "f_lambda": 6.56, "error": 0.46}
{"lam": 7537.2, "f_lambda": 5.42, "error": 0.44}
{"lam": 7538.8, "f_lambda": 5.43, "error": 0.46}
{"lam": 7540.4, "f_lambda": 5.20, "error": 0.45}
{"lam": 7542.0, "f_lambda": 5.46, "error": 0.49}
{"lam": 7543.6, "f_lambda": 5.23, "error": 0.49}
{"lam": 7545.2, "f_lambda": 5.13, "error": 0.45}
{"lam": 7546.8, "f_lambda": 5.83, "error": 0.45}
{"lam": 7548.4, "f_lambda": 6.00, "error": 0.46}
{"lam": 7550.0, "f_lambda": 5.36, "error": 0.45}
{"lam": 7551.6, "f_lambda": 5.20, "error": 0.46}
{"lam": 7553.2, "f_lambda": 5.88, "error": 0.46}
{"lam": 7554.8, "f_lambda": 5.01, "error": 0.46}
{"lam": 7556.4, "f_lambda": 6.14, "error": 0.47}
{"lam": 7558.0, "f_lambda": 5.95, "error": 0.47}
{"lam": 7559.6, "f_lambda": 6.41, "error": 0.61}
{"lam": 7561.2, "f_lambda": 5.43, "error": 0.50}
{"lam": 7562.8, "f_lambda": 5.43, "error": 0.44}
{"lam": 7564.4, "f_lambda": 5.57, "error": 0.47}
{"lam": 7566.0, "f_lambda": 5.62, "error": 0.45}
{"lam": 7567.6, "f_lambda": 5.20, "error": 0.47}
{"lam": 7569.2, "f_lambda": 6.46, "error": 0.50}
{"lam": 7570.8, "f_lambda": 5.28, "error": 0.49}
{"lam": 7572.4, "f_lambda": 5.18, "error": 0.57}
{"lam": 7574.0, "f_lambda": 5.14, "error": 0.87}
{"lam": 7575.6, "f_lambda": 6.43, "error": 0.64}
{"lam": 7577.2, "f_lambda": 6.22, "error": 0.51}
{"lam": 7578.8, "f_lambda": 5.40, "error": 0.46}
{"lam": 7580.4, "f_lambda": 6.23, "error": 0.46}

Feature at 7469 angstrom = H-alpha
